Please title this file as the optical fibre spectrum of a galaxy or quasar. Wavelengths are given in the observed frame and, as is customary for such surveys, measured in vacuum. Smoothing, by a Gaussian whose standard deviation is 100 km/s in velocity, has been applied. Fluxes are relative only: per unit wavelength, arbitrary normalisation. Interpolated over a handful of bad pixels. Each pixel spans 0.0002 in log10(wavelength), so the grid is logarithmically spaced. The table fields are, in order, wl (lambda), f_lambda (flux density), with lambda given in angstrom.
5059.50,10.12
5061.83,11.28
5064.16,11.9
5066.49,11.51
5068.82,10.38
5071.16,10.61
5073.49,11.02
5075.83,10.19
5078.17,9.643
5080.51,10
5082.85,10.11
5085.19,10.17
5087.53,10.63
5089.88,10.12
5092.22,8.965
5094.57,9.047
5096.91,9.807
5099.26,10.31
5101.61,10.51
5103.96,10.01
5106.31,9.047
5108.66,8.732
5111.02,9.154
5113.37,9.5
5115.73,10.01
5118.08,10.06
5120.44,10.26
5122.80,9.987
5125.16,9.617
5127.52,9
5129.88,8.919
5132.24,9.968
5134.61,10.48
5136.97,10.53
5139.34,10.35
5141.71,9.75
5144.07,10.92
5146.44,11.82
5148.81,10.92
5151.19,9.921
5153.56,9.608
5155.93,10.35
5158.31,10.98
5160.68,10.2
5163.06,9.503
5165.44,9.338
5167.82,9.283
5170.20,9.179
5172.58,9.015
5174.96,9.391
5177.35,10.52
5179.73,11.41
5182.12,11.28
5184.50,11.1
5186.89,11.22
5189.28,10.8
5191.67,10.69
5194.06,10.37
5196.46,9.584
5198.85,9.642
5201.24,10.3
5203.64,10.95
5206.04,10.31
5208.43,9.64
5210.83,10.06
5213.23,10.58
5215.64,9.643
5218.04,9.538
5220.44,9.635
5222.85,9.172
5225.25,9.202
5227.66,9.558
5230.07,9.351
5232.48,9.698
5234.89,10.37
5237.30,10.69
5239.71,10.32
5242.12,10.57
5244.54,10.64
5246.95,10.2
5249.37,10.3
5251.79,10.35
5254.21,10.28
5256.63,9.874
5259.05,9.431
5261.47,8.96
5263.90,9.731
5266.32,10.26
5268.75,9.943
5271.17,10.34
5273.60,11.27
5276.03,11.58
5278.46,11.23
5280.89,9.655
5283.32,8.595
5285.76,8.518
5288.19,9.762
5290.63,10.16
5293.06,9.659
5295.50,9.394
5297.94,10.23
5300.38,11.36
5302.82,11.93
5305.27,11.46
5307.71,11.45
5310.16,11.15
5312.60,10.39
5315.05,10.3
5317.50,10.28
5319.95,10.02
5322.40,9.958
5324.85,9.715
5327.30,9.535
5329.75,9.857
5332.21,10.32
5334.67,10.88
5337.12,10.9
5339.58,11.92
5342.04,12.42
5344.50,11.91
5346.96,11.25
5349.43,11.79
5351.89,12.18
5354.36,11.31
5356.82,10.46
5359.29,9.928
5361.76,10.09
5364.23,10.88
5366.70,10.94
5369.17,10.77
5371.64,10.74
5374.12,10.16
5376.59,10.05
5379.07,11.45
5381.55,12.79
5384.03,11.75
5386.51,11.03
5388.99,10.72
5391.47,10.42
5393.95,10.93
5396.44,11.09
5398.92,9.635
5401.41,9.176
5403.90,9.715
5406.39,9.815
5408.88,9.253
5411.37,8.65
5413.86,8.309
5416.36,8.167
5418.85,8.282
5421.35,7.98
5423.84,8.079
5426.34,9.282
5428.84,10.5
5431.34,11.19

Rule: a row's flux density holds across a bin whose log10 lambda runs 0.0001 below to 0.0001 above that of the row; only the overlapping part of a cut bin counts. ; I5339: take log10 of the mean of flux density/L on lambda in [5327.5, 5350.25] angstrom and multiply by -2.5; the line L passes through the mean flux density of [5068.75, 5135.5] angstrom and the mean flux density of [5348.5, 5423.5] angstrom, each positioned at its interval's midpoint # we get -0.100 mag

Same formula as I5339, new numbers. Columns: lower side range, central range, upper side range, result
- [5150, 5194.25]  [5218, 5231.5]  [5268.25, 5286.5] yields 0.089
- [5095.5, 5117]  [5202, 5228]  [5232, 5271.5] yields 0.016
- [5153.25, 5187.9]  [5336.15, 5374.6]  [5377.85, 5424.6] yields -0.123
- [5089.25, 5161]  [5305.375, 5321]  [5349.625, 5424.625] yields -0.056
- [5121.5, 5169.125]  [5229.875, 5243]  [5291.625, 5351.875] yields 0.022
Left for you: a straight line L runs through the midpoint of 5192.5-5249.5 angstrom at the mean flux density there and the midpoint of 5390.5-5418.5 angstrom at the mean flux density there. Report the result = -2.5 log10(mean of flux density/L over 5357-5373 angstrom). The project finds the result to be -0.10 mag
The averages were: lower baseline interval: 10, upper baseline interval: 9.51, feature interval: 10.5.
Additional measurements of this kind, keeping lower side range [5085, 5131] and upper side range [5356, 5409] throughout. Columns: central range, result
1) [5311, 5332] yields 0.03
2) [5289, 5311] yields -0.04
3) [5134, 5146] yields -0.08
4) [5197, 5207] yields -0.03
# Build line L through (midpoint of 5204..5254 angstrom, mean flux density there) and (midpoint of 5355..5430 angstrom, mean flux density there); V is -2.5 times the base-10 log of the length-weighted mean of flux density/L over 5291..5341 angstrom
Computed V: -0.05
